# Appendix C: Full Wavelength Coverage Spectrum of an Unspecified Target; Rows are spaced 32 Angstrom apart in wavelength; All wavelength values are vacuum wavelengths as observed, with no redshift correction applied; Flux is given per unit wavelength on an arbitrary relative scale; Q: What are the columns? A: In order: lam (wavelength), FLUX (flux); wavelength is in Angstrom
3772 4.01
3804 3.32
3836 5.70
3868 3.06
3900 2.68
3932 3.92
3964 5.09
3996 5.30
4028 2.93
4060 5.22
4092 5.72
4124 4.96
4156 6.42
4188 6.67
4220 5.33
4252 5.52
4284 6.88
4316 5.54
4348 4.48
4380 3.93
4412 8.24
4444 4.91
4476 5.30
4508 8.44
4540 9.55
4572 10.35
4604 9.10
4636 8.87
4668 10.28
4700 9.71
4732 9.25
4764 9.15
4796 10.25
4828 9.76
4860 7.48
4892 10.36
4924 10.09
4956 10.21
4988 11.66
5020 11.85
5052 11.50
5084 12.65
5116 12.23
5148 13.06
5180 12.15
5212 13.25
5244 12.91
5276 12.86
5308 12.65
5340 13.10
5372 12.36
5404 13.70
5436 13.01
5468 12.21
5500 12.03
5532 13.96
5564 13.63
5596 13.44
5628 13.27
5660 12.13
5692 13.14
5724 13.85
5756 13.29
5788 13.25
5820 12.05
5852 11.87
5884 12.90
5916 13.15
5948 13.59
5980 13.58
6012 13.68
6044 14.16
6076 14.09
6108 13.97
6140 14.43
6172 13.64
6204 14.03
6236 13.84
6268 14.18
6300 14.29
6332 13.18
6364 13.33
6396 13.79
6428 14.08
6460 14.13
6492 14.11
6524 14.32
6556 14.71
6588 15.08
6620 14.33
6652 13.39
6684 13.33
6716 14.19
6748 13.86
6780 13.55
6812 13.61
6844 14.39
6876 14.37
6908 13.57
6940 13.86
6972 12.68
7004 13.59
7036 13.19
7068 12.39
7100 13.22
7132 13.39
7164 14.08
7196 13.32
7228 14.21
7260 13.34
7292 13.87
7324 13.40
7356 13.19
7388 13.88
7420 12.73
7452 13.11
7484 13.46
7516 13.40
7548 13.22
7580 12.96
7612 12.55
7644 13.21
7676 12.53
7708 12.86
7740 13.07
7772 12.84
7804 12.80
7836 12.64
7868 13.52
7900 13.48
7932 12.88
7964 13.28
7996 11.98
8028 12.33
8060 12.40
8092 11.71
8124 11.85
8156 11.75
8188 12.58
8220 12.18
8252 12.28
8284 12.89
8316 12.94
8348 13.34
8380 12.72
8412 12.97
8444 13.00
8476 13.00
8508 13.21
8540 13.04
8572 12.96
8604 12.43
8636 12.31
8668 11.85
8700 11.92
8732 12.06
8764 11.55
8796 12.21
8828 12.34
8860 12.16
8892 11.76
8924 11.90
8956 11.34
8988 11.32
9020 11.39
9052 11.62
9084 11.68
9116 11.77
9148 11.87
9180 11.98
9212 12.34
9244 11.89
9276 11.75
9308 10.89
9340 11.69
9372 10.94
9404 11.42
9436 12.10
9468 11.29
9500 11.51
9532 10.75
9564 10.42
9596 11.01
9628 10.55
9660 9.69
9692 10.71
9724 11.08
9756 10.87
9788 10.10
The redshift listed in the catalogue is 0.13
